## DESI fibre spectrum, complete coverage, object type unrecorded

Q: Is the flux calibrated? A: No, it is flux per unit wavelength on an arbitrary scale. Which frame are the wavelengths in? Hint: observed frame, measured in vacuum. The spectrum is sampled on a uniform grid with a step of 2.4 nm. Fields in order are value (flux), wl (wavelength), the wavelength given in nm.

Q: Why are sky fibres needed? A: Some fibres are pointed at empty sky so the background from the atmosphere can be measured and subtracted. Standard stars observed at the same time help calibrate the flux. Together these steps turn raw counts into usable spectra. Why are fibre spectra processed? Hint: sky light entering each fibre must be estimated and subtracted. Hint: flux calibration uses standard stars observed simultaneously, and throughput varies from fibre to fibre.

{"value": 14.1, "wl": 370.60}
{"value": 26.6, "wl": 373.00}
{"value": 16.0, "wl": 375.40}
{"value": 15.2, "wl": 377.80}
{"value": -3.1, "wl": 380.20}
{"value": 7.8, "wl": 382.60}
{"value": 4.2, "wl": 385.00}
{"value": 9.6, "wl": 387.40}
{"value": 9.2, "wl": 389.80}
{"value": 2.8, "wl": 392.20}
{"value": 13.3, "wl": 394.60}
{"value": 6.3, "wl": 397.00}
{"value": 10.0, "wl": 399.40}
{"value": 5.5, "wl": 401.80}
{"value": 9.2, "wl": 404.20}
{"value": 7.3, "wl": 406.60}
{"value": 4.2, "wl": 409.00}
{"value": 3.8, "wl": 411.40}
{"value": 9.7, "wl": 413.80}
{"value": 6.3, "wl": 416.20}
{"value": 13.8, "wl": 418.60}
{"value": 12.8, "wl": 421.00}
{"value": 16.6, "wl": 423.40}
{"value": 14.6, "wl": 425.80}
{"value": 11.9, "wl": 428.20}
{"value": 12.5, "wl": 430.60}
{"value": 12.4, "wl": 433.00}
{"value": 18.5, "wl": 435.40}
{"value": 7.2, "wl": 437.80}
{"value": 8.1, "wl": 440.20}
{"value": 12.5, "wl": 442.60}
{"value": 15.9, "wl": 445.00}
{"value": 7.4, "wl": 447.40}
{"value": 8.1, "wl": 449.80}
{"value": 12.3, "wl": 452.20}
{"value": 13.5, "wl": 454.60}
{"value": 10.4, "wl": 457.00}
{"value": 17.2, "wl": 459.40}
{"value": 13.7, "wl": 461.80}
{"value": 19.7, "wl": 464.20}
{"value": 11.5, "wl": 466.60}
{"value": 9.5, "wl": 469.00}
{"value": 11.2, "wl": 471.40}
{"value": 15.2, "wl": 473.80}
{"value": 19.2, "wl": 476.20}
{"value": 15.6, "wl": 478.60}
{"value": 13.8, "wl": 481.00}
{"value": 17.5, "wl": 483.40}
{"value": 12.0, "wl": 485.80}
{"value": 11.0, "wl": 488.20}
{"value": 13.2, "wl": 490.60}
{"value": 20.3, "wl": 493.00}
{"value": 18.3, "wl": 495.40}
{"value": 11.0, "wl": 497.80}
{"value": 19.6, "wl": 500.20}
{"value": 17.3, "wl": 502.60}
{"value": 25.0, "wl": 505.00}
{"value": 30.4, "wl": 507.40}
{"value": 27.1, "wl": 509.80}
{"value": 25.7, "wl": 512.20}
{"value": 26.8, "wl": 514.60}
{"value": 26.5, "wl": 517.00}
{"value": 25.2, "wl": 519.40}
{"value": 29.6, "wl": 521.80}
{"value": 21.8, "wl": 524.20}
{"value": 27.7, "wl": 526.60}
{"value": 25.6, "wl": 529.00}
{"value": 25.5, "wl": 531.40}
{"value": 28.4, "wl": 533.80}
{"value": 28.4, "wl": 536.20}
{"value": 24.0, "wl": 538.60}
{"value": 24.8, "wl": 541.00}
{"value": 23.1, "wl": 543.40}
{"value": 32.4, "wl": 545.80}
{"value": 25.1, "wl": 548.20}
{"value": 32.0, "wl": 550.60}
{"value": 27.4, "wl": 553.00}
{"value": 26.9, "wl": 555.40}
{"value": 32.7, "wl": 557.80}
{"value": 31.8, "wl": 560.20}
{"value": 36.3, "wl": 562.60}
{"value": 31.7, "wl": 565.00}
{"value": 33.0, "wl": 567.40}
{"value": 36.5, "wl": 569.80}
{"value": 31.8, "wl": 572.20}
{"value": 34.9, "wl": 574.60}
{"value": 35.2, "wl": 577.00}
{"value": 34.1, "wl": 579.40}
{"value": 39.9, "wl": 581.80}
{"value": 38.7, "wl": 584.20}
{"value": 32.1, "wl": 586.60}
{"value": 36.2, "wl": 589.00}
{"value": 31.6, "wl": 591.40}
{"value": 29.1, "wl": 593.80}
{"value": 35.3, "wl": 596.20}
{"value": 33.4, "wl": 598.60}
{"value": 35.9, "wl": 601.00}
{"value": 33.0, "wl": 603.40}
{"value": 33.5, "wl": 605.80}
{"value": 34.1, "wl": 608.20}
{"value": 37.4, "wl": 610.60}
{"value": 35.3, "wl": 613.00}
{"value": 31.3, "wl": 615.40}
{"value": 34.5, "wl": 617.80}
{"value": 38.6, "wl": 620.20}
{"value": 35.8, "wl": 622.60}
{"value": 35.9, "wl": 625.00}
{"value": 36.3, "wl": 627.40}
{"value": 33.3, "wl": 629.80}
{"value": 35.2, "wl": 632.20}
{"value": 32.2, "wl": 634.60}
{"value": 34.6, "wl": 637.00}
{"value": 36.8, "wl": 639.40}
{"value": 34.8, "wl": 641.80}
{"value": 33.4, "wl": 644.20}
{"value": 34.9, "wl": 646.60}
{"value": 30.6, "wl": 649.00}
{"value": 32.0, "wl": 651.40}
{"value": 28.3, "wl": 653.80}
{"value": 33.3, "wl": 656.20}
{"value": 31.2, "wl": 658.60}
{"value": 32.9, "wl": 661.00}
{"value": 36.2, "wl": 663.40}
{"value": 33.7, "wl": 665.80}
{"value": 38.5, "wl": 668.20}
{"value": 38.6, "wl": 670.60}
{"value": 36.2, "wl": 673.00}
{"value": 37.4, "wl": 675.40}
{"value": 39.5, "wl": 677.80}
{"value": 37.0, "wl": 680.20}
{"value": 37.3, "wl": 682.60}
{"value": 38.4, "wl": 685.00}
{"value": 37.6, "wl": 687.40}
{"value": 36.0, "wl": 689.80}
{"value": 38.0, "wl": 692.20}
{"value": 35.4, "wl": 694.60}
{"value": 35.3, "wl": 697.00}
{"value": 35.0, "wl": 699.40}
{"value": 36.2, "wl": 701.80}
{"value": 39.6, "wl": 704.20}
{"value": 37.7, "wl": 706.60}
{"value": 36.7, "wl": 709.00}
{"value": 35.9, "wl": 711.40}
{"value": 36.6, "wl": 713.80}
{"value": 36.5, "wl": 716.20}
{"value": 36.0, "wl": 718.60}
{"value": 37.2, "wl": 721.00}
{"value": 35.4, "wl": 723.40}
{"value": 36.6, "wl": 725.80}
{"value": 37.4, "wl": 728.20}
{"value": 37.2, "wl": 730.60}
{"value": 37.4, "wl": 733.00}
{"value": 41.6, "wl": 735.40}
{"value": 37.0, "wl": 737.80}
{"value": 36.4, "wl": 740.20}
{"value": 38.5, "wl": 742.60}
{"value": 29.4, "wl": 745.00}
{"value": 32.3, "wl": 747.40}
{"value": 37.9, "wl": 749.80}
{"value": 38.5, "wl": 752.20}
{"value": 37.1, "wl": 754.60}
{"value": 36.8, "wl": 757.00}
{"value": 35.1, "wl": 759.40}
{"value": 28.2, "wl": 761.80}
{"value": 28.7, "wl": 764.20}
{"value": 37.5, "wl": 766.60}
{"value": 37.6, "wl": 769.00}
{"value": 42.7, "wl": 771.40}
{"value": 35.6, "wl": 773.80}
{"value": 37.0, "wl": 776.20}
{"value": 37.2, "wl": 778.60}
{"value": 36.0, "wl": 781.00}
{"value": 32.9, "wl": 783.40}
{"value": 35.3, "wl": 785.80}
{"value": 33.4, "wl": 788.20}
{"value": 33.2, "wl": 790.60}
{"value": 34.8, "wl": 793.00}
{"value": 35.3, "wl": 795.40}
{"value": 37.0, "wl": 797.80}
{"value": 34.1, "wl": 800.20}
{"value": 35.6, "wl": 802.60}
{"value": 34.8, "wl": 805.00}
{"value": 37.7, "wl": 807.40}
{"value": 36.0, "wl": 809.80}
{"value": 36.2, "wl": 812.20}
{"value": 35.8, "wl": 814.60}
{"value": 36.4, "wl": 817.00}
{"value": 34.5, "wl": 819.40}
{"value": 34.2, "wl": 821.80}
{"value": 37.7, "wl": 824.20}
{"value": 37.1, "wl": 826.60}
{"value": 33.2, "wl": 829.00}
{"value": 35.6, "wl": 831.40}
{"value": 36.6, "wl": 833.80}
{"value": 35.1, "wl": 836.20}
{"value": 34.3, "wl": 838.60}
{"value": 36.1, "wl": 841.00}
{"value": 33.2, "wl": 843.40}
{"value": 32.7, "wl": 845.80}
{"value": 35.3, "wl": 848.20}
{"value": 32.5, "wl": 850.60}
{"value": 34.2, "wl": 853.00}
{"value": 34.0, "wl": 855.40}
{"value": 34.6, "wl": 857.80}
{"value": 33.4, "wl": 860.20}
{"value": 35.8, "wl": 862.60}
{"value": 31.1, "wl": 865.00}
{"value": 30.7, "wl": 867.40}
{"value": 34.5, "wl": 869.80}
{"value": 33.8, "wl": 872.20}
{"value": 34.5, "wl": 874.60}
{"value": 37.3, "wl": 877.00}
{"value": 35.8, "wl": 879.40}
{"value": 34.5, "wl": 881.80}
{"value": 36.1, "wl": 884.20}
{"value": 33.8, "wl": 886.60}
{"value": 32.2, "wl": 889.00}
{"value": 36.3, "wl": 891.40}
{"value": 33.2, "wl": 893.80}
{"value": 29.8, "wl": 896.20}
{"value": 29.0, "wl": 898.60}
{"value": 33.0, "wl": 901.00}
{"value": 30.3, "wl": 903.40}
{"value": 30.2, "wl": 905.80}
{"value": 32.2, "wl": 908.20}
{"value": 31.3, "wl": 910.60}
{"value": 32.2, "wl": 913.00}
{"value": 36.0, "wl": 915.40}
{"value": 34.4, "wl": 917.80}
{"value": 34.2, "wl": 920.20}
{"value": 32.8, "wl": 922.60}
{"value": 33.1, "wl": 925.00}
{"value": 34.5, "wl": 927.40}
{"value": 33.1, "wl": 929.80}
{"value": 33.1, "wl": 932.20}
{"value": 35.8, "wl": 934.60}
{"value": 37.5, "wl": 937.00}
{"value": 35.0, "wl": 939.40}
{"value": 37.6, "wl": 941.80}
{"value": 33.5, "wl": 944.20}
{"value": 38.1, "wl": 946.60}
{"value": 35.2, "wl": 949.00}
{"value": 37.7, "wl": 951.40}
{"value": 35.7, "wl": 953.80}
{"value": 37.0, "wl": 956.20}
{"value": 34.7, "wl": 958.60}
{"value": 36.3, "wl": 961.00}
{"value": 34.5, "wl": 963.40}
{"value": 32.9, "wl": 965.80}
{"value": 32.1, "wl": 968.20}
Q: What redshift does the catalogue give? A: 0.26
